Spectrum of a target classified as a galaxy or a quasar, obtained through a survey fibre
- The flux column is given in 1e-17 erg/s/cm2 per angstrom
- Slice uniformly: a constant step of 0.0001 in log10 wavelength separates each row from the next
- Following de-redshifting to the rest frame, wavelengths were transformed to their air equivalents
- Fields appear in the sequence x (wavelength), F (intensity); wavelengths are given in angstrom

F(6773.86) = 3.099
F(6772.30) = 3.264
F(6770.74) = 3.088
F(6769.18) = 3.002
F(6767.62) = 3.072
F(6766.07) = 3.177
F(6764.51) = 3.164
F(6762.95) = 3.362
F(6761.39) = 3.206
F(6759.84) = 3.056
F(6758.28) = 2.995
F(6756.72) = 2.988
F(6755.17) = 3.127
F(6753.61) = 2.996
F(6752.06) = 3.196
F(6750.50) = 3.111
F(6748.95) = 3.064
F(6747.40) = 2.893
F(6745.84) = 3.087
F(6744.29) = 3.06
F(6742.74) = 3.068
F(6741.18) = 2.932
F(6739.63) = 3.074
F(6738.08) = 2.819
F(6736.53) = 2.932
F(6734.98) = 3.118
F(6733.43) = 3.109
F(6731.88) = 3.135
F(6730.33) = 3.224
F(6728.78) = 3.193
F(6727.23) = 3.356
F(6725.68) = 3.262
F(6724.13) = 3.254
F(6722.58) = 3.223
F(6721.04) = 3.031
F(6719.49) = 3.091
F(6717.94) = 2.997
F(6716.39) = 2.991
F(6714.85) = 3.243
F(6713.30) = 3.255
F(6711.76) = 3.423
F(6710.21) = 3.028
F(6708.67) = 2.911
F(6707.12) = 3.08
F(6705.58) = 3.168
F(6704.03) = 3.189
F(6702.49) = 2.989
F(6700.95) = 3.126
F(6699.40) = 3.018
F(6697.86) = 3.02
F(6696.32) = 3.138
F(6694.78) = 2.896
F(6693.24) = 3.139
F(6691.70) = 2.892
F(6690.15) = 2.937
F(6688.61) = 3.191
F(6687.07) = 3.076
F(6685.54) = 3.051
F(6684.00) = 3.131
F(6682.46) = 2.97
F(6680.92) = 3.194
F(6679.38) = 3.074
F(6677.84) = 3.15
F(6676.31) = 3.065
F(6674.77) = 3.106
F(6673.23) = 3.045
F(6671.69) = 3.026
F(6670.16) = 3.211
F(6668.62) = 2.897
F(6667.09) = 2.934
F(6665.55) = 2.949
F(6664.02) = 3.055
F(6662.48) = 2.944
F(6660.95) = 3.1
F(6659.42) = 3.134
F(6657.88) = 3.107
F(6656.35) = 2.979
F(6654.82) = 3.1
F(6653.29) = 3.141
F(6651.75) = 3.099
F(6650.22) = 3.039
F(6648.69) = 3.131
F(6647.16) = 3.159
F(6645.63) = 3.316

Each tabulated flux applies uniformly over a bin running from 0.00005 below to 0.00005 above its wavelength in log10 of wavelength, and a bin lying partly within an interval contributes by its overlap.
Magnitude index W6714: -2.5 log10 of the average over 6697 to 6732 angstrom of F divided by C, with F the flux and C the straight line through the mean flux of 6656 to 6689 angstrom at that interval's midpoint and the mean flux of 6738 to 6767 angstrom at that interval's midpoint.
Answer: -0.02 mag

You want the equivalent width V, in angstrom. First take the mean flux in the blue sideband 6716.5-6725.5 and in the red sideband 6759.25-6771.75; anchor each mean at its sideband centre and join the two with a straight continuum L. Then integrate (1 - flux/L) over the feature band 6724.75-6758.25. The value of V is 0.5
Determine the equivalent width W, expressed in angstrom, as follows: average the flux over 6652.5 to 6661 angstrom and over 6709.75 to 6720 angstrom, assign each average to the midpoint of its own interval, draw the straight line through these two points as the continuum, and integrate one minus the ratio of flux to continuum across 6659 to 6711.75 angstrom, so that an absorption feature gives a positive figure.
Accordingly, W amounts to 1.05 angstrom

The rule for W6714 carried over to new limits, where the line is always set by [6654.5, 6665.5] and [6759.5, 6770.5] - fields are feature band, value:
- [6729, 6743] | 0.026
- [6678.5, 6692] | 0.005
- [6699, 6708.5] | 0.003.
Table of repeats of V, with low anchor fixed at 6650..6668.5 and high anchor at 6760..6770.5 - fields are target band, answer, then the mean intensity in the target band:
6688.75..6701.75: 0.2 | 3.03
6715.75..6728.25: -0.2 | 3.15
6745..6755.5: 0.2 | 3.06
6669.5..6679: -0.1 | 3.1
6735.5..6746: 0.5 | 2.99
